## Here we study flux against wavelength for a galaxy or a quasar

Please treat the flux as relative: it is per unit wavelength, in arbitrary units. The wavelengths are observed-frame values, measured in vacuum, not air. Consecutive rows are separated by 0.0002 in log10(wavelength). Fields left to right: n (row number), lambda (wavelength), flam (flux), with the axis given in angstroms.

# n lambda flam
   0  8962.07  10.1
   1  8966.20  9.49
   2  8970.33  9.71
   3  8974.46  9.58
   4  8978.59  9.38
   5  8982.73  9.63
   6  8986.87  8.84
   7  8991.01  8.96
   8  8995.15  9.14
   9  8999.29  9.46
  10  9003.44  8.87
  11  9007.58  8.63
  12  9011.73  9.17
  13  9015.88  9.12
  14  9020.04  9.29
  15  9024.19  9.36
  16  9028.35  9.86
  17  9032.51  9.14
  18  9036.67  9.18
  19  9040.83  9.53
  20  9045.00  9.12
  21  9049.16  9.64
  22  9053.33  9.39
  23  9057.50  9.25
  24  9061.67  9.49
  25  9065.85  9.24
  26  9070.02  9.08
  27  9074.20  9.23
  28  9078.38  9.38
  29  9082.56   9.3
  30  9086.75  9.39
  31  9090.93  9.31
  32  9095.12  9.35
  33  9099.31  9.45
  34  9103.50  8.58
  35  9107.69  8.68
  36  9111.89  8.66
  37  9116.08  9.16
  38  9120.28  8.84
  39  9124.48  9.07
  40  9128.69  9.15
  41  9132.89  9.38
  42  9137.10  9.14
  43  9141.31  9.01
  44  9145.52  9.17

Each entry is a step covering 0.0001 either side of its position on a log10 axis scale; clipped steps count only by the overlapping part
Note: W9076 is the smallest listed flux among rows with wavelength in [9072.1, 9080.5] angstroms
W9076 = 9.23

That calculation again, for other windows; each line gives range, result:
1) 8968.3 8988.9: 8.84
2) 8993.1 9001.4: 9.14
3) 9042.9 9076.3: 9.08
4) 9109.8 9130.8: 8.66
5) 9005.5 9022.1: 8.63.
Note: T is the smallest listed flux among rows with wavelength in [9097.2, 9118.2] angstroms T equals 8.58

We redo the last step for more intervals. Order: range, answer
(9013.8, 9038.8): 9.12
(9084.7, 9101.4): 9.31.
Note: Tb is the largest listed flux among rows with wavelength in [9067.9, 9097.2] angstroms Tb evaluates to 9.39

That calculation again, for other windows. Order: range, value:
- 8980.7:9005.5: 9.63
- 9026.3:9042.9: 9.86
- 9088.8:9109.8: 9.45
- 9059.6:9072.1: 9.49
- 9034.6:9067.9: 9.64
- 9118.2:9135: 9.38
